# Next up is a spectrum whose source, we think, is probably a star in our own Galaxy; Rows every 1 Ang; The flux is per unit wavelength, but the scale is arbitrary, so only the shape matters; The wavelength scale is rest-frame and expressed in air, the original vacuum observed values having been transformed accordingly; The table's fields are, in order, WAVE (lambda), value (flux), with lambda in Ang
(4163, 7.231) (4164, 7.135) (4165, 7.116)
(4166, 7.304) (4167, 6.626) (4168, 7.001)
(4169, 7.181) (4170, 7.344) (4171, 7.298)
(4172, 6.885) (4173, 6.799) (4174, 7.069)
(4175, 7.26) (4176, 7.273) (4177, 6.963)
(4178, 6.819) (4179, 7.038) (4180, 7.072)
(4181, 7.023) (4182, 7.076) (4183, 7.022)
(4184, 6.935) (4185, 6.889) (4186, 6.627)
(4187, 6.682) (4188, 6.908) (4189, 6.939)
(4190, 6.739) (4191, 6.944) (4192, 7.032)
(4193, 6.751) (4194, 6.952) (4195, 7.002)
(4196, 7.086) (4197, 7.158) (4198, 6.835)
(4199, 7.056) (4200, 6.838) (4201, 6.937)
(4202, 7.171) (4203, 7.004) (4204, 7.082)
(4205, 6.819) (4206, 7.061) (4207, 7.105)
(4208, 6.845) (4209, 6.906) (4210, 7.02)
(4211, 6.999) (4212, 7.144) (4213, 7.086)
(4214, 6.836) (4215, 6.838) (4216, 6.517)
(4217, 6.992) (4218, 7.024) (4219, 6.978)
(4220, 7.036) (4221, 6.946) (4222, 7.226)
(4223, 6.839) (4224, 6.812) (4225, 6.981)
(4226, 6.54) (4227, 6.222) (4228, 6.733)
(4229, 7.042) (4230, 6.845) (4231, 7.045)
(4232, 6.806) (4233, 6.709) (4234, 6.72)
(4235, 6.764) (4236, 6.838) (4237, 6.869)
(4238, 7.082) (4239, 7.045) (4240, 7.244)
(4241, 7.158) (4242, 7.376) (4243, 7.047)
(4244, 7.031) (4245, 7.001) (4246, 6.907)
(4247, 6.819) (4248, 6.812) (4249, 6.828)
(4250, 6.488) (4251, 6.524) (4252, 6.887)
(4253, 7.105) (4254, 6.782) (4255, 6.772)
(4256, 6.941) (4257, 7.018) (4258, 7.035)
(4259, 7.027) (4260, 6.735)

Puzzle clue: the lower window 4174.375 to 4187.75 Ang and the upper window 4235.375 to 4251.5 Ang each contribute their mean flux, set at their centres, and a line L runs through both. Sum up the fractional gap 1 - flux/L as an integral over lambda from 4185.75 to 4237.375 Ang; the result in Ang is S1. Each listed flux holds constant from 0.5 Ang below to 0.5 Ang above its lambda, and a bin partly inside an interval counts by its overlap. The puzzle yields 0.41 Ang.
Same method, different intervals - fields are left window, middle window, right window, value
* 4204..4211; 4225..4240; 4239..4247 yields 0.49 Ang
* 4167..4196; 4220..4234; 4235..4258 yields 0.24 Ang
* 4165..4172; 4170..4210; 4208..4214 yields 0.43 Ang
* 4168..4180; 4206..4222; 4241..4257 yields 0.05 Ang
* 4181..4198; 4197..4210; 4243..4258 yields -0.14 Ang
